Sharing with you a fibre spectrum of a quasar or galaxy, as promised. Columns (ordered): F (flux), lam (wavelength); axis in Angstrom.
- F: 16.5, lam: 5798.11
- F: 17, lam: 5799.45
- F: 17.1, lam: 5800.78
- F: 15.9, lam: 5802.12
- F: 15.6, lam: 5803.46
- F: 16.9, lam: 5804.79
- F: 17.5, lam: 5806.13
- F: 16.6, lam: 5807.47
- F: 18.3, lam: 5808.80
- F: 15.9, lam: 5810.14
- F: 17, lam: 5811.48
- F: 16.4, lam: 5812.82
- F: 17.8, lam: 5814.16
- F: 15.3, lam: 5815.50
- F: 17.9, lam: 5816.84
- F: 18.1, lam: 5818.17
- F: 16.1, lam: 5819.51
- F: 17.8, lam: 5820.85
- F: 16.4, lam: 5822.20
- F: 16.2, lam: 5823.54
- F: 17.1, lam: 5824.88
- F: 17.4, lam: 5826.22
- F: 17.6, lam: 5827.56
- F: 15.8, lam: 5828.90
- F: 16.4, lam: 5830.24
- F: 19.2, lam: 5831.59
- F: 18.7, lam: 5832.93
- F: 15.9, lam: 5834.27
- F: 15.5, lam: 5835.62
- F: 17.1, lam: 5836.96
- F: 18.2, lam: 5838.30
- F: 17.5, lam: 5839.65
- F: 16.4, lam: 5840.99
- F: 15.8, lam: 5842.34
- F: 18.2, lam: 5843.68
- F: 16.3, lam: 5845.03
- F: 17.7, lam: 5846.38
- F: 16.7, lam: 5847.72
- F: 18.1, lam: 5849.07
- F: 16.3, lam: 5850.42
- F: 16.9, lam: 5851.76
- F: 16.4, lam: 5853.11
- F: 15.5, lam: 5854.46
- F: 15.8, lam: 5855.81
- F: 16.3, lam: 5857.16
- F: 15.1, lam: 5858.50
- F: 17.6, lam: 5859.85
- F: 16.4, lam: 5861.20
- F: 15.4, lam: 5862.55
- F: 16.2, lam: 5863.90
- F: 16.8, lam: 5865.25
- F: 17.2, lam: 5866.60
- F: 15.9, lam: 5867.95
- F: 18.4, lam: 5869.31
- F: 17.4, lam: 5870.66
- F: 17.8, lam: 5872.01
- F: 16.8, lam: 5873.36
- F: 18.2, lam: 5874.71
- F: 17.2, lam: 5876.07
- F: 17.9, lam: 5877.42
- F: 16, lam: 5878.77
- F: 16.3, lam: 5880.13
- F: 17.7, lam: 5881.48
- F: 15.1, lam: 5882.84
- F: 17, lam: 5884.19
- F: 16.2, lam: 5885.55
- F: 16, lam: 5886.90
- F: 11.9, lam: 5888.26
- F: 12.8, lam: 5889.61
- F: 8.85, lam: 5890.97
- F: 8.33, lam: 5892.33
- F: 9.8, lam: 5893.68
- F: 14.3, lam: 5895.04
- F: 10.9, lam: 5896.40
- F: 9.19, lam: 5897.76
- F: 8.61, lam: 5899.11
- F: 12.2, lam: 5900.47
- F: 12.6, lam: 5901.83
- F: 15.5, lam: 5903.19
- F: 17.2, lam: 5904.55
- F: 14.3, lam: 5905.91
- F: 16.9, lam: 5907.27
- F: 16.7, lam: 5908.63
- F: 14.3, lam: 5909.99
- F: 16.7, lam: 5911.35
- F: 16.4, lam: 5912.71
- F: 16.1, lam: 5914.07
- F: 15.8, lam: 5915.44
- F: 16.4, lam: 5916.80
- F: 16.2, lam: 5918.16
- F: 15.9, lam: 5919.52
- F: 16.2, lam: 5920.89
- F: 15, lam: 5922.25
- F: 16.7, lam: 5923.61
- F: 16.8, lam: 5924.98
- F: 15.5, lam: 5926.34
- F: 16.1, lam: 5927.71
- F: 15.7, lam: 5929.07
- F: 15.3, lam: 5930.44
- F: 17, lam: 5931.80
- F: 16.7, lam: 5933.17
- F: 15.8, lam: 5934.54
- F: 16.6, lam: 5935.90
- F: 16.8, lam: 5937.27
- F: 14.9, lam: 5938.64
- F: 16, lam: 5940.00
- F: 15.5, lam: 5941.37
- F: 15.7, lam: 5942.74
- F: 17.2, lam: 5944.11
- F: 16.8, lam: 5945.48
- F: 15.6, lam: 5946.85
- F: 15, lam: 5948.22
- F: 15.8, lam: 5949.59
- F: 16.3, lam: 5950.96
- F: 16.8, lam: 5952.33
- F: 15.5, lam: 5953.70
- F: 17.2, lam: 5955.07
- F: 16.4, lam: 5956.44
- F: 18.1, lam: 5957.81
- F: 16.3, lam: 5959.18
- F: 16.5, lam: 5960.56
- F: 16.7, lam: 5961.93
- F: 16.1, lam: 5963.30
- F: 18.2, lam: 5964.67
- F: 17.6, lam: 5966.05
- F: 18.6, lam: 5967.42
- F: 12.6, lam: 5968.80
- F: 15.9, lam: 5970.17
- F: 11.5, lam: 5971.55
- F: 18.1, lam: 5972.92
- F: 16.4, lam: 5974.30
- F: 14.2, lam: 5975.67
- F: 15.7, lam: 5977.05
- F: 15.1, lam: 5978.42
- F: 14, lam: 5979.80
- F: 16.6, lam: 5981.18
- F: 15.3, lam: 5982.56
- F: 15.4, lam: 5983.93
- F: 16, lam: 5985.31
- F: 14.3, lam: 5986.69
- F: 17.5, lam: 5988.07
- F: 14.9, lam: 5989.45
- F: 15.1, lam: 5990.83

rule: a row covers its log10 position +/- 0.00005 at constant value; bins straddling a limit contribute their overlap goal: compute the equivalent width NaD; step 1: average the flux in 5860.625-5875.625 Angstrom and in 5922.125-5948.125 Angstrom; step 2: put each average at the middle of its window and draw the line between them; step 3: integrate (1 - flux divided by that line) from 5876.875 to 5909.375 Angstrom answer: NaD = 5.48 Angstrom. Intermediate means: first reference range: 17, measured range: 13.8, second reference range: 16.1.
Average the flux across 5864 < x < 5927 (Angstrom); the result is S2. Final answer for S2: 15.1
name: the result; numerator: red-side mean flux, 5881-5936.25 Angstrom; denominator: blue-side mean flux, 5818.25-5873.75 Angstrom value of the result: 0.87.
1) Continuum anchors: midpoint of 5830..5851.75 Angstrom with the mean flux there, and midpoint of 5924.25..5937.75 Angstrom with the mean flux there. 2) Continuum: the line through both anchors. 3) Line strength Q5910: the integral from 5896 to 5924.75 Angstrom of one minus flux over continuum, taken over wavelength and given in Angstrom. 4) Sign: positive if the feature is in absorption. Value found 2.8 Angstrom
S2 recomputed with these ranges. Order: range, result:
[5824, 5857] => 16.9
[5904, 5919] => 16.1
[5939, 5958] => 16.2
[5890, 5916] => 13.4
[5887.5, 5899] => 10.7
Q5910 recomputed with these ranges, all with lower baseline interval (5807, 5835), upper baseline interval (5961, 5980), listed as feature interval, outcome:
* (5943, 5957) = -0.2 Angstrom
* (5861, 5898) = 3.3 Angstrom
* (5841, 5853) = -0.1 Angstrom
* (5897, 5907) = 2.1 Angstrom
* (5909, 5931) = 0.4 Angstrom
